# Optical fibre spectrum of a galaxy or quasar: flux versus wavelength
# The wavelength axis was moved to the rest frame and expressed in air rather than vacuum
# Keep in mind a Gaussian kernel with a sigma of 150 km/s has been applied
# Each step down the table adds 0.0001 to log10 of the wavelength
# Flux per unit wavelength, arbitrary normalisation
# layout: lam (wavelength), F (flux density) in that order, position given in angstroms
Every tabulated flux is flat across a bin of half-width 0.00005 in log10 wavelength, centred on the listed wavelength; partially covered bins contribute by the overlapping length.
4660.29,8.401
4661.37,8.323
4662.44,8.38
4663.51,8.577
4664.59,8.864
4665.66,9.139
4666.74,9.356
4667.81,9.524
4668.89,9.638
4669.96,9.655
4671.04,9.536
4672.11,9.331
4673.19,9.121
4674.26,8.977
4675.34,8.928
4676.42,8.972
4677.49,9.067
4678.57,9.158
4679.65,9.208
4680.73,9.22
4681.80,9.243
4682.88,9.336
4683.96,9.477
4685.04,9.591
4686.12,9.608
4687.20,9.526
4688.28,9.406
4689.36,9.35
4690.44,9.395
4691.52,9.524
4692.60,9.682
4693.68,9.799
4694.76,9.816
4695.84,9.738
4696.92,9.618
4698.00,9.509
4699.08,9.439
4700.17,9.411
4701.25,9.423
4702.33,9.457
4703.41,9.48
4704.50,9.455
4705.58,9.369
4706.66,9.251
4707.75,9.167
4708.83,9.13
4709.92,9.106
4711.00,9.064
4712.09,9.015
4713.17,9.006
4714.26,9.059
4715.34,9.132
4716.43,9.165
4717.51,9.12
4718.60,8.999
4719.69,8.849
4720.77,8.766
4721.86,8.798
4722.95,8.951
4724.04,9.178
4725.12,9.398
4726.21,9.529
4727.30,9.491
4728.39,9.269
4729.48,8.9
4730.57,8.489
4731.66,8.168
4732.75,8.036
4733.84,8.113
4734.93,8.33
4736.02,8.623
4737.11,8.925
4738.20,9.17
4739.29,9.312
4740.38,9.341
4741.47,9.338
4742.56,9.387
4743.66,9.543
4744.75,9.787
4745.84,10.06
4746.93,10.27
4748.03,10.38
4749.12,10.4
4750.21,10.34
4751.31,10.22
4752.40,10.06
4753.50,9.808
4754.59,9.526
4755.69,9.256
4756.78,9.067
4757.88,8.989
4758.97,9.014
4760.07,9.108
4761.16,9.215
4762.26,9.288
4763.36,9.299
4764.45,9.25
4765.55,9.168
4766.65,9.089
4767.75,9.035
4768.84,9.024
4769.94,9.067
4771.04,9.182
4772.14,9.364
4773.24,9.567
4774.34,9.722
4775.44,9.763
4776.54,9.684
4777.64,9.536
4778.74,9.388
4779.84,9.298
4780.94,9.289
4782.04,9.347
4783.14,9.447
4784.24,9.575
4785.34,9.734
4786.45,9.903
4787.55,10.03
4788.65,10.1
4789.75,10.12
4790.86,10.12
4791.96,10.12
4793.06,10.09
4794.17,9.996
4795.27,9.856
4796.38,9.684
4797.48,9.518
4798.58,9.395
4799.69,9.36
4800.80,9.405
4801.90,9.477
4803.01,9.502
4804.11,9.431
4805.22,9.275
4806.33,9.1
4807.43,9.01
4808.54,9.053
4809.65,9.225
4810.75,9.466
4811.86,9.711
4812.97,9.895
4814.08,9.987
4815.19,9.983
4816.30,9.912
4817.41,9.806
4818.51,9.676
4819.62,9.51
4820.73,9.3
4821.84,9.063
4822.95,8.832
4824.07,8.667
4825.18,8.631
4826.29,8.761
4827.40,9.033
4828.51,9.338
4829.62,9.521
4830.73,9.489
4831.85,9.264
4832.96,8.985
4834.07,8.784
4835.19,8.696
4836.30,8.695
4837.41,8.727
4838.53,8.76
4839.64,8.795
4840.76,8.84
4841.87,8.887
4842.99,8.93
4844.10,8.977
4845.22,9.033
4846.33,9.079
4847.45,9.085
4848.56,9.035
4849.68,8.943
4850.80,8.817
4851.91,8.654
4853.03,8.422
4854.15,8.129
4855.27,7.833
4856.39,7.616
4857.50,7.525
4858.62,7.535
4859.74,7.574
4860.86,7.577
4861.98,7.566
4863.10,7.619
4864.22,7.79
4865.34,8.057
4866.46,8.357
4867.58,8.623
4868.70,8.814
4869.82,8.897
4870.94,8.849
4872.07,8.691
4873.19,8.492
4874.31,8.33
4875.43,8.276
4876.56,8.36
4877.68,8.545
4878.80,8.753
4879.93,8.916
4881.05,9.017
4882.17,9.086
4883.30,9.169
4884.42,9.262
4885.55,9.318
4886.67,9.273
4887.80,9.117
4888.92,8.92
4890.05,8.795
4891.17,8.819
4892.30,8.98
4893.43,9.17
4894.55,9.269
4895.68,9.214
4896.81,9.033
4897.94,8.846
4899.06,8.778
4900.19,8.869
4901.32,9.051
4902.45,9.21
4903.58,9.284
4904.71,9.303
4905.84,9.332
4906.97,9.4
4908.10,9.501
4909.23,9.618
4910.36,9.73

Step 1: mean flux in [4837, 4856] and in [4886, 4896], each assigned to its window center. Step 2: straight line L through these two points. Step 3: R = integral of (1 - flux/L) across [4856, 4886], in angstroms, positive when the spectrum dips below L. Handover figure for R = 1.79 angstroms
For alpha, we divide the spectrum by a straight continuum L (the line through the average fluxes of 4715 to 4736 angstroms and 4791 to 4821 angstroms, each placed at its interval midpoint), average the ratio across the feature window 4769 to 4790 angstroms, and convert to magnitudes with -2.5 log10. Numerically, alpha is -0.024 mag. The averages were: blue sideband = 8.87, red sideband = 9.6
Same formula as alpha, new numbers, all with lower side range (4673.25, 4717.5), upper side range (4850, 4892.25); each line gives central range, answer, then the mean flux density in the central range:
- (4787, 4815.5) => -0.10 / 9.65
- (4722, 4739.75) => 0.04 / 8.86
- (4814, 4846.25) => -0.05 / 9.12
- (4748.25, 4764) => -0.06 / 9.56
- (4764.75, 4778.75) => -0.05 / 9.35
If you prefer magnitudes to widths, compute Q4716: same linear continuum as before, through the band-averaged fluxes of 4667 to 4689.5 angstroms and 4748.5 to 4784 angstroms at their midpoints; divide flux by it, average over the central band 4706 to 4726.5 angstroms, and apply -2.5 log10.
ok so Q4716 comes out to 0.03 mag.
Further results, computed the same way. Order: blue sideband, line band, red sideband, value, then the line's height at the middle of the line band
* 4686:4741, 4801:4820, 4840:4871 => -0.11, 8.64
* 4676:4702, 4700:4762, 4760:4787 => 0.02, 9.41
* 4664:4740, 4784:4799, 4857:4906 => -0.11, 8.94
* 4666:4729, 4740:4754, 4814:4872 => -0.09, 9.11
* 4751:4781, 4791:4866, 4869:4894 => 0.01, 9.09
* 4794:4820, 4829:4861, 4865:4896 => 0.07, 9.18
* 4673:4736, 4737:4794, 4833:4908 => -0.07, 9.01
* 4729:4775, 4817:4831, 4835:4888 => -0.05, 8.81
